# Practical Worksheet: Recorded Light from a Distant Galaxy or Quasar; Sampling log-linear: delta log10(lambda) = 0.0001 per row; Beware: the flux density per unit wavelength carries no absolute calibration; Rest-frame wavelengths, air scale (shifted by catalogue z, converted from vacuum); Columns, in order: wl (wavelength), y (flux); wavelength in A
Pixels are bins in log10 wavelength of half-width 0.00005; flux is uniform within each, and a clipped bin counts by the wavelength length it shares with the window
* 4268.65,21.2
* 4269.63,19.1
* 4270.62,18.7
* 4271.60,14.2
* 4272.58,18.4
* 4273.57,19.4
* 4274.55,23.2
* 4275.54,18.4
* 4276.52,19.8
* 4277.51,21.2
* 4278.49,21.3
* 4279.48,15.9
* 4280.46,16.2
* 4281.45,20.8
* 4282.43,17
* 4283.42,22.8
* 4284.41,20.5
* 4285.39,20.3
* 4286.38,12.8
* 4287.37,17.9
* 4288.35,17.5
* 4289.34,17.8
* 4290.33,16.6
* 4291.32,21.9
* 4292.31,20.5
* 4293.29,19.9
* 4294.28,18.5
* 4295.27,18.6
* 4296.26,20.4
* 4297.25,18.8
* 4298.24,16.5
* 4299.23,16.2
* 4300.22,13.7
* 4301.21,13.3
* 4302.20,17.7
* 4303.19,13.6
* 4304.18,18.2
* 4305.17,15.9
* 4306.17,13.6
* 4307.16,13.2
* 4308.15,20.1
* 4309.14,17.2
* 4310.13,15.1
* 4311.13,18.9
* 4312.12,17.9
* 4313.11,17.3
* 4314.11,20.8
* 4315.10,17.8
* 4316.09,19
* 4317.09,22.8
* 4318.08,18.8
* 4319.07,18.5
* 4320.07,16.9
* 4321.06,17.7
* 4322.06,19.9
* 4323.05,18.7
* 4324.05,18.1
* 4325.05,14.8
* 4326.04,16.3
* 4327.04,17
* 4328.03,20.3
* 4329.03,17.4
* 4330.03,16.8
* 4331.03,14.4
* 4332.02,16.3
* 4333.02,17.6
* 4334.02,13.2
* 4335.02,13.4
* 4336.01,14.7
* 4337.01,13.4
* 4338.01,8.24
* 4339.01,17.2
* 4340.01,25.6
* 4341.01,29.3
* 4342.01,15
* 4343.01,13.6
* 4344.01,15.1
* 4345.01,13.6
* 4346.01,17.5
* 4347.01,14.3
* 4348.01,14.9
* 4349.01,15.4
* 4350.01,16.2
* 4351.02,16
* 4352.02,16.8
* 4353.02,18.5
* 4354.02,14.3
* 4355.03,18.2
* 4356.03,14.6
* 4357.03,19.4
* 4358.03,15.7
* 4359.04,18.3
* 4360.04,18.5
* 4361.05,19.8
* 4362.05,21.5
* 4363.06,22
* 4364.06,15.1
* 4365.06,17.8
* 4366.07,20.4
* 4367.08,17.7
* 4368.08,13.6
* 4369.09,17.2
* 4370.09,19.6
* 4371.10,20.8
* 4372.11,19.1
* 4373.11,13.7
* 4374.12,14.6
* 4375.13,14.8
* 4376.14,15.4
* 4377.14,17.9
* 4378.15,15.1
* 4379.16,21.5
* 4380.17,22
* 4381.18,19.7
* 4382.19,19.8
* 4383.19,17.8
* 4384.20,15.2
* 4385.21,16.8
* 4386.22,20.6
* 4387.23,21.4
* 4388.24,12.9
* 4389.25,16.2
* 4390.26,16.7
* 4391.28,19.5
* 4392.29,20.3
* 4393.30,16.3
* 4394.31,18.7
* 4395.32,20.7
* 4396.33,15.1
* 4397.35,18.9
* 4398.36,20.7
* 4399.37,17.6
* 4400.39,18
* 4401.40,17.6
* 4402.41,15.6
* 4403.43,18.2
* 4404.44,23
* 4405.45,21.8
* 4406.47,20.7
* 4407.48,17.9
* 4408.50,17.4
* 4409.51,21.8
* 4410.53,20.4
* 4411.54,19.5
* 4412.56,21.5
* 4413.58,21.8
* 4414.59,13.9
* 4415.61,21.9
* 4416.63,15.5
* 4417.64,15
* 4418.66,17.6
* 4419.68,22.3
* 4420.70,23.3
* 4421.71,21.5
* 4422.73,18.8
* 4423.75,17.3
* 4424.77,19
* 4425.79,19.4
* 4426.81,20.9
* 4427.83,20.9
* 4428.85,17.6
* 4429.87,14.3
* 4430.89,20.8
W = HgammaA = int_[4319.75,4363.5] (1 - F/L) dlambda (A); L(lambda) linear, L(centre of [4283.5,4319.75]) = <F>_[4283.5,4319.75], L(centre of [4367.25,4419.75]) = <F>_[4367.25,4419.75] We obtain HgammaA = 2.51 A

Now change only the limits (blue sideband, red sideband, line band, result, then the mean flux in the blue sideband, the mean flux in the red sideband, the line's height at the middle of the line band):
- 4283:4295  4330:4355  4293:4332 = 0.46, 18.9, 16.1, 17.7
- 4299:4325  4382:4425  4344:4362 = 1.29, 17.3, 18.8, 18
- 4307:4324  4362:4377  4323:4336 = 1.29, 18.4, 17.4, 18.1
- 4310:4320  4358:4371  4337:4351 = 1.57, 18.7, 18.4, 18.5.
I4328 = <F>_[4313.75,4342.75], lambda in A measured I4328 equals 17.5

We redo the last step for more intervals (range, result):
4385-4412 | 18.7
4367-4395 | 17.7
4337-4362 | 16.9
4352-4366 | 18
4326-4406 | 17.5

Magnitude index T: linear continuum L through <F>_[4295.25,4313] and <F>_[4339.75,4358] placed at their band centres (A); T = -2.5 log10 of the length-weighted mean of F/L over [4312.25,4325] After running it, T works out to -0.12 mag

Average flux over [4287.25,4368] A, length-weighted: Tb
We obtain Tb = 17.3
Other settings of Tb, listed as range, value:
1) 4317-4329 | 18.1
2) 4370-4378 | 16.8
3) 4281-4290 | 18.6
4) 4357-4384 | 18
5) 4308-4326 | 18.3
